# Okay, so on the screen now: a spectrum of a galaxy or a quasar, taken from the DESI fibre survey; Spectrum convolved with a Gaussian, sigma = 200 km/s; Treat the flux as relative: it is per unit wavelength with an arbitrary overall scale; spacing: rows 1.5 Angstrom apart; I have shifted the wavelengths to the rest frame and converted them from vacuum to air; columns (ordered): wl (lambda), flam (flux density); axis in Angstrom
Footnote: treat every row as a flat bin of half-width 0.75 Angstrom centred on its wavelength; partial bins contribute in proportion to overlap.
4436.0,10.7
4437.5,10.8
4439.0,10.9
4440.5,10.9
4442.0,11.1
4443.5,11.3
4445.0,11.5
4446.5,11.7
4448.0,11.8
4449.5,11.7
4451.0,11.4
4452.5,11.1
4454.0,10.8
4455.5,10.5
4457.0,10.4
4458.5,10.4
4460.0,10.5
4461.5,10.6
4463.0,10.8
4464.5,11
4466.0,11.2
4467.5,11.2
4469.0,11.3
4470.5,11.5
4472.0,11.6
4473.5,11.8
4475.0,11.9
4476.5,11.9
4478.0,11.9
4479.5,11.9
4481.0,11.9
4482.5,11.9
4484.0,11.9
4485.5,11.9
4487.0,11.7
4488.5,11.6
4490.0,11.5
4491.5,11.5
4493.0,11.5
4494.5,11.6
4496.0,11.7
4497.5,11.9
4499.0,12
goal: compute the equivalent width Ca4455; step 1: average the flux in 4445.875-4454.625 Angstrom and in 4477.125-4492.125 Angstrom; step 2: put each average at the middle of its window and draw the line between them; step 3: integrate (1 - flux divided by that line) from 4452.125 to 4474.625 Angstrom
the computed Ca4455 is 1.1 Angstrom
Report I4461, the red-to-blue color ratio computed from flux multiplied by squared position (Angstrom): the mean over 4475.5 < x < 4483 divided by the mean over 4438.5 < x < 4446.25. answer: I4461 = 1.1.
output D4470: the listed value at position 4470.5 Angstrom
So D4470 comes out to 11.5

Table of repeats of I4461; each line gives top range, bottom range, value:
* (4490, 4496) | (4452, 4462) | 1.11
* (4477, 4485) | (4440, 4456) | 1.07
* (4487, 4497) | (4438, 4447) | 1.06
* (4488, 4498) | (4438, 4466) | 1.07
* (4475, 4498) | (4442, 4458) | 1.07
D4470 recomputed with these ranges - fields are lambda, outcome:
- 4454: 10.8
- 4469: 11.3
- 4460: 10.5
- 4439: 10.9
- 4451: 11.4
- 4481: 11.9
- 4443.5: 11.3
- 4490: 11.5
